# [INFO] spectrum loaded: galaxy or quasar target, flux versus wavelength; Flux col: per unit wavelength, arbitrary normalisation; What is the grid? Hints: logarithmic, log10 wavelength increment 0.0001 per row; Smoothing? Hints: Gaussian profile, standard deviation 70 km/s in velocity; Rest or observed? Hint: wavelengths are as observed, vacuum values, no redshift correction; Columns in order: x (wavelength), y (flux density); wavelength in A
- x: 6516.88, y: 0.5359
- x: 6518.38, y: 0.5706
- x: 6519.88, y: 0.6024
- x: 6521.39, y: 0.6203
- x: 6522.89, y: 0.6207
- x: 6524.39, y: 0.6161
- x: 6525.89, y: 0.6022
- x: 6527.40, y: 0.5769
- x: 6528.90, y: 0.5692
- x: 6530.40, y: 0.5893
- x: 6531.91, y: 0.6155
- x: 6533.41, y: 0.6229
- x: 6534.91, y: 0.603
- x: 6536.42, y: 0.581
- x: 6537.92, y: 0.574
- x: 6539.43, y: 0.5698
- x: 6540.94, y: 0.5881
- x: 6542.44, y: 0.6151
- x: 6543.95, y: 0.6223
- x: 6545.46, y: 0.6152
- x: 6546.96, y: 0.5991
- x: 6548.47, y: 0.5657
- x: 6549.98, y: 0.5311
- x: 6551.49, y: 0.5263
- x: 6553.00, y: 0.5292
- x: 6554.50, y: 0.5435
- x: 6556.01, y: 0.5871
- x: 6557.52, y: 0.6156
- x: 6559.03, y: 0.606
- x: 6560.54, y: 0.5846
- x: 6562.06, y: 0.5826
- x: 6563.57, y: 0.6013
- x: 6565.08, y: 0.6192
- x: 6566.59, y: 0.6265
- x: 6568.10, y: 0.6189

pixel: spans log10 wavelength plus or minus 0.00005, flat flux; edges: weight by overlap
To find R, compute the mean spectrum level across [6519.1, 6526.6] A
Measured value 0.612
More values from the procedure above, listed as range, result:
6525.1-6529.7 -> 0.583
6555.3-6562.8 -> 0.595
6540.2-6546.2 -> 0.61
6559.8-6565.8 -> 0.596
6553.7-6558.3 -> 0.583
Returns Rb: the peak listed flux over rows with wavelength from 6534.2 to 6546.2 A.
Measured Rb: 0.6223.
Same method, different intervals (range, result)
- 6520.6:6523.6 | 0.6207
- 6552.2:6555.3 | 0.5435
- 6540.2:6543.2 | 0.6151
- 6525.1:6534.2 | 0.6229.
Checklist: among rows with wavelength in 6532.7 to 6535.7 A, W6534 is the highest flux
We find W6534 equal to 0.6229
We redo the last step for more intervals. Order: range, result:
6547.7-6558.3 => 0.6156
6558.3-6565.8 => 0.6192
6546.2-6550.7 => 0.5991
